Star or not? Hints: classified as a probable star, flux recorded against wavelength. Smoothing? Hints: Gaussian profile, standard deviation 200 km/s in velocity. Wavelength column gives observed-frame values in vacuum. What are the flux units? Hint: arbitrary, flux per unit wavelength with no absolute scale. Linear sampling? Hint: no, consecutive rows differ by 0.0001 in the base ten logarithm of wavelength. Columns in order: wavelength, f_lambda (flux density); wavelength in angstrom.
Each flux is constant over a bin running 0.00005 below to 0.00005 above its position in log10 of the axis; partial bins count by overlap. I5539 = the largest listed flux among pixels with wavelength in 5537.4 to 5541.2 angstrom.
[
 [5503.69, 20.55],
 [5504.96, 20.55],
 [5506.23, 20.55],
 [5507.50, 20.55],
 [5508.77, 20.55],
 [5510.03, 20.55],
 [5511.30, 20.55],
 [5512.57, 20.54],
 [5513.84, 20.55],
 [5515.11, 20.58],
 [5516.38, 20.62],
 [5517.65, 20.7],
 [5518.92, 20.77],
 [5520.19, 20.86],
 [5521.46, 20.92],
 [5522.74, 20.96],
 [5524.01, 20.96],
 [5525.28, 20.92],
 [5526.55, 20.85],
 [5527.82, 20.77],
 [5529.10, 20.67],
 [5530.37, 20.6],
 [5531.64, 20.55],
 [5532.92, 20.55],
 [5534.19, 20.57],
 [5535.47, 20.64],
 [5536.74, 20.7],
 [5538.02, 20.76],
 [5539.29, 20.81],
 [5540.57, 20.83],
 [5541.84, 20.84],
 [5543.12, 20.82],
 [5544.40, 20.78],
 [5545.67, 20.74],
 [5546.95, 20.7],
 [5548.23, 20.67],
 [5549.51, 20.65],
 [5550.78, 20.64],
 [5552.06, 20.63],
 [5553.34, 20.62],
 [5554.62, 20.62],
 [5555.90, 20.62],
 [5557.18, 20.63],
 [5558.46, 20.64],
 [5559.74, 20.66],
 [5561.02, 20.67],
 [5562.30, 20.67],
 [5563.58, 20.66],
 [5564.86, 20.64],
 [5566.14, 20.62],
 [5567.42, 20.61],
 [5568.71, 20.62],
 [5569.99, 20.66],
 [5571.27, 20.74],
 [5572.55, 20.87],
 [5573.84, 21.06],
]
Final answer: 20.83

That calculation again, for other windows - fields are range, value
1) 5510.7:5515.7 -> 20.58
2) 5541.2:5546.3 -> 20.84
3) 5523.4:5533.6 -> 20.96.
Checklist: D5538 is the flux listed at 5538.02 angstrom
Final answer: 20.76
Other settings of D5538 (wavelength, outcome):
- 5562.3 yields 20.67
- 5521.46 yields 20.92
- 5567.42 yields 20.61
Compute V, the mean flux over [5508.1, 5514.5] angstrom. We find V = 20.6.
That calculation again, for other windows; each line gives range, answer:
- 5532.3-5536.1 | 20.6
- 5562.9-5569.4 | 20.6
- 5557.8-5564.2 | 20.7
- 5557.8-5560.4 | 20.7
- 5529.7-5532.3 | 20.6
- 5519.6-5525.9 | 20.9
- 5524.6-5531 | 20.8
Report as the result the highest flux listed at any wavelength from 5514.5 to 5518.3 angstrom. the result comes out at 20.7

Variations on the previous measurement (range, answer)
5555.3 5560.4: 20.66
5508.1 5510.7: 20.55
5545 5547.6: 20.74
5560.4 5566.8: 20.67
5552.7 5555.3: 20.62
